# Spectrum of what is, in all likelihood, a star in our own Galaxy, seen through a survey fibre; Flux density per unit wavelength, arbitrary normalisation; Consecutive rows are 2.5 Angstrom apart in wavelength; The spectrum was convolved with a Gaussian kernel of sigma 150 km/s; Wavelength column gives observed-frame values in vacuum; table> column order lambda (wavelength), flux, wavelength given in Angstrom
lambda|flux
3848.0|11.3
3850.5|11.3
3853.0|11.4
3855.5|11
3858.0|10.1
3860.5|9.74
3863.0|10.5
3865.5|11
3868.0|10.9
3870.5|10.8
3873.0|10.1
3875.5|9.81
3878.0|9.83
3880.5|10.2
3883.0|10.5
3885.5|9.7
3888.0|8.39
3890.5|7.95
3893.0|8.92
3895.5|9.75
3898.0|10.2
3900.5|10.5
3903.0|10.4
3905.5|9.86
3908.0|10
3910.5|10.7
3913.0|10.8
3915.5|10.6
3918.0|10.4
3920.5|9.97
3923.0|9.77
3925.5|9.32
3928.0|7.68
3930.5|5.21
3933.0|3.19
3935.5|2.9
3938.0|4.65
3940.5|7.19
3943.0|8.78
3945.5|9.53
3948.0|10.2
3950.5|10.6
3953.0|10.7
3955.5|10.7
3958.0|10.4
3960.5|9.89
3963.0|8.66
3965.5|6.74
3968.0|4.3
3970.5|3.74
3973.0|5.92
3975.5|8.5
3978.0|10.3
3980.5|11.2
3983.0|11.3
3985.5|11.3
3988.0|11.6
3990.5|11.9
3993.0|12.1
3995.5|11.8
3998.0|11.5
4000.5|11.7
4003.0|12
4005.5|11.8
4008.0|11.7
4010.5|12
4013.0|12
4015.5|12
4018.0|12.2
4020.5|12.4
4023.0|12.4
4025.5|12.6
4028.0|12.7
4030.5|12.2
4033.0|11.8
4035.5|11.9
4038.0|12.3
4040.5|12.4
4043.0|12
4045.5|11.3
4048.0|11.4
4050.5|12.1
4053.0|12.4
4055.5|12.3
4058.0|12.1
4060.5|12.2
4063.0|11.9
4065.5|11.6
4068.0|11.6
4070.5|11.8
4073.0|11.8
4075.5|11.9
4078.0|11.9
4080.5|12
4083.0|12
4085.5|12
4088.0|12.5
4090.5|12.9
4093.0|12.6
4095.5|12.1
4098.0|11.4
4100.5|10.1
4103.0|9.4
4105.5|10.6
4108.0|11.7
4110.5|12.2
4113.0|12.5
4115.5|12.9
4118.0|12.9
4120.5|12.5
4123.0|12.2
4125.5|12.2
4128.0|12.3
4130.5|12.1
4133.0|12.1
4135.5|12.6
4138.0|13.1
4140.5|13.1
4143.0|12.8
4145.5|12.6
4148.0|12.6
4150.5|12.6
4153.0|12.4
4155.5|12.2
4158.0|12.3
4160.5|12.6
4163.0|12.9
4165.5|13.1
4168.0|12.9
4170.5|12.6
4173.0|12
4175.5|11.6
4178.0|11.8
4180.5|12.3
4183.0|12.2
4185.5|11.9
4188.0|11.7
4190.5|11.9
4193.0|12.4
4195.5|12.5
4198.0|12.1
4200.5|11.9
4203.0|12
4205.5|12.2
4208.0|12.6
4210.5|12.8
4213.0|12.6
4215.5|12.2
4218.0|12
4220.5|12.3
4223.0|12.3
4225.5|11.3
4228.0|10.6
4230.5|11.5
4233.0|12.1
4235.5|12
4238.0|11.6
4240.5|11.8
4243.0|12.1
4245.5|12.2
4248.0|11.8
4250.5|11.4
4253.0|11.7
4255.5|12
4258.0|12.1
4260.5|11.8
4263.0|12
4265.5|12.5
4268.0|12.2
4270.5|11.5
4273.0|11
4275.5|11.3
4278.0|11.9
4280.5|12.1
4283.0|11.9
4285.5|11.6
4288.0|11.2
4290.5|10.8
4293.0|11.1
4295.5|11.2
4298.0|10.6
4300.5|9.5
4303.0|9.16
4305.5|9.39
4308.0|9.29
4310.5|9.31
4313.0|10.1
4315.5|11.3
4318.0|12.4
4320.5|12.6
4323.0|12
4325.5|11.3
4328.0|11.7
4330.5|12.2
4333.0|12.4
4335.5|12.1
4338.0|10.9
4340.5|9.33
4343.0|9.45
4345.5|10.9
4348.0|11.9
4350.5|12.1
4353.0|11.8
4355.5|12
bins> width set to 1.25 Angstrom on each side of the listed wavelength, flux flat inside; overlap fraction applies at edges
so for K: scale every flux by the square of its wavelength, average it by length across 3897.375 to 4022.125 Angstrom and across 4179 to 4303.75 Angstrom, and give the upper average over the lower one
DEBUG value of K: 1.4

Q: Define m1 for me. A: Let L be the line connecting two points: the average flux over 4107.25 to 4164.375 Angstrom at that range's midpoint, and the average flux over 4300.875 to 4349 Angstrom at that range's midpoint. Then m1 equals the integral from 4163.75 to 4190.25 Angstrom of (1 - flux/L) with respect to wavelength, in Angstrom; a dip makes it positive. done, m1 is -0.1 Angstrom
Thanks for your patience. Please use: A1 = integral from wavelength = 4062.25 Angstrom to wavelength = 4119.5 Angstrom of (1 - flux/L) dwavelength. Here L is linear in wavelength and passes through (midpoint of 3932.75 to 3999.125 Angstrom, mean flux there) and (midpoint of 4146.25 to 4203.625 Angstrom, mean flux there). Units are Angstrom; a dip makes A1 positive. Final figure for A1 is -4.7 Angstrom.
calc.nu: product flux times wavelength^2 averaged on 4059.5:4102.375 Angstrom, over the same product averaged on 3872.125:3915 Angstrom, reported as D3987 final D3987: 1.32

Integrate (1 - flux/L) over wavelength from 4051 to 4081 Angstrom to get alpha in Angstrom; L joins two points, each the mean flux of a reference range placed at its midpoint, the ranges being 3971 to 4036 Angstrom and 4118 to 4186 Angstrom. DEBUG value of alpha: -0.3 Angstrom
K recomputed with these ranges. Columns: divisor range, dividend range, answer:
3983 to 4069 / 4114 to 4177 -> 1.11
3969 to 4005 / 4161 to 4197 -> 1.30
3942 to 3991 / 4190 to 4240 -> 1.47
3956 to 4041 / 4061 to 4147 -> 1.18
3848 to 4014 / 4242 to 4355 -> 1.40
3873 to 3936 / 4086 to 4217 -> 1.51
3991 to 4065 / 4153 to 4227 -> 1.10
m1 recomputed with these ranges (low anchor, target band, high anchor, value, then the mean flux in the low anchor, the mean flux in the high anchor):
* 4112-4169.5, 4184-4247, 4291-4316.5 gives -3.2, 12.6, 10.1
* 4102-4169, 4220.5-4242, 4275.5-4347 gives -0.1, 12.4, 11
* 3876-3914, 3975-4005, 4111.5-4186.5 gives -1.5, 9.84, 12.5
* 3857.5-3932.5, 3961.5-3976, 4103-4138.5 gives 5.9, 9.72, 12.2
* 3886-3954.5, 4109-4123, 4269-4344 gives -3.7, 8.84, 11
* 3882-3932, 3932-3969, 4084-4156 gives 7.8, 9.49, 12.2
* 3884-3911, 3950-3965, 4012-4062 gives 1.0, 9.65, 12.1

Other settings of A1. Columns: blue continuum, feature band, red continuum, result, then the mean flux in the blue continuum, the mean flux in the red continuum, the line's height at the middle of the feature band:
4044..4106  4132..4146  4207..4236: -1.0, 11.8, 12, 11.9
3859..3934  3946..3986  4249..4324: 3.6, 9.58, 11.2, 9.87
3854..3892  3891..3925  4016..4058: 1.3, 10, 12.1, 10.5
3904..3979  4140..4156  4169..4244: -2.0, 8.37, 12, 11.2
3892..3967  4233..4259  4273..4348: -3.0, 8.92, 11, 10.7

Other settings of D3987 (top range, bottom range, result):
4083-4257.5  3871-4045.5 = 1.34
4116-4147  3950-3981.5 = 1.60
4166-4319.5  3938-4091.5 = 1.18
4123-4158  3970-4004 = 1.28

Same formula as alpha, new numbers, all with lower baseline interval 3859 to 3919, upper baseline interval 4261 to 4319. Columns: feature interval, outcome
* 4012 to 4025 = -2.32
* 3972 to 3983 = 1.03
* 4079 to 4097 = -2.98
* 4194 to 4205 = -1.36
